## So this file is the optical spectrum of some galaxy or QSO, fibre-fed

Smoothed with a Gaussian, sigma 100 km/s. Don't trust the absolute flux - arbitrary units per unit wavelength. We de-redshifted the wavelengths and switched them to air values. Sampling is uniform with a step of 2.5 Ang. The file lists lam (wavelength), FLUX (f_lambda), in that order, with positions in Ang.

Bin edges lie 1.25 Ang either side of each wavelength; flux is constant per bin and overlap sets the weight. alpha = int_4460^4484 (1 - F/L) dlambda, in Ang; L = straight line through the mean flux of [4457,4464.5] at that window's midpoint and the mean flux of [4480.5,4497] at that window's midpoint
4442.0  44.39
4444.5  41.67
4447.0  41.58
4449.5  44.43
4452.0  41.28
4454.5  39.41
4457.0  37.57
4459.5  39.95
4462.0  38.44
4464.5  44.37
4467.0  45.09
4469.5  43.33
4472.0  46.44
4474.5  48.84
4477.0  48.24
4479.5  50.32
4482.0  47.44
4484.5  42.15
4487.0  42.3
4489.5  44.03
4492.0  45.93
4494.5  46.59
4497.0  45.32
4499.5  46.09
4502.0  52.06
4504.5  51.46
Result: -2.1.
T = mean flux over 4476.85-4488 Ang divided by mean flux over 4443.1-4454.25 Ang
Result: 1.1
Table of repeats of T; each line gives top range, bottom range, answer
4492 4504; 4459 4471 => 1.12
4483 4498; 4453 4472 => 1.07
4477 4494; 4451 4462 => 1.16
